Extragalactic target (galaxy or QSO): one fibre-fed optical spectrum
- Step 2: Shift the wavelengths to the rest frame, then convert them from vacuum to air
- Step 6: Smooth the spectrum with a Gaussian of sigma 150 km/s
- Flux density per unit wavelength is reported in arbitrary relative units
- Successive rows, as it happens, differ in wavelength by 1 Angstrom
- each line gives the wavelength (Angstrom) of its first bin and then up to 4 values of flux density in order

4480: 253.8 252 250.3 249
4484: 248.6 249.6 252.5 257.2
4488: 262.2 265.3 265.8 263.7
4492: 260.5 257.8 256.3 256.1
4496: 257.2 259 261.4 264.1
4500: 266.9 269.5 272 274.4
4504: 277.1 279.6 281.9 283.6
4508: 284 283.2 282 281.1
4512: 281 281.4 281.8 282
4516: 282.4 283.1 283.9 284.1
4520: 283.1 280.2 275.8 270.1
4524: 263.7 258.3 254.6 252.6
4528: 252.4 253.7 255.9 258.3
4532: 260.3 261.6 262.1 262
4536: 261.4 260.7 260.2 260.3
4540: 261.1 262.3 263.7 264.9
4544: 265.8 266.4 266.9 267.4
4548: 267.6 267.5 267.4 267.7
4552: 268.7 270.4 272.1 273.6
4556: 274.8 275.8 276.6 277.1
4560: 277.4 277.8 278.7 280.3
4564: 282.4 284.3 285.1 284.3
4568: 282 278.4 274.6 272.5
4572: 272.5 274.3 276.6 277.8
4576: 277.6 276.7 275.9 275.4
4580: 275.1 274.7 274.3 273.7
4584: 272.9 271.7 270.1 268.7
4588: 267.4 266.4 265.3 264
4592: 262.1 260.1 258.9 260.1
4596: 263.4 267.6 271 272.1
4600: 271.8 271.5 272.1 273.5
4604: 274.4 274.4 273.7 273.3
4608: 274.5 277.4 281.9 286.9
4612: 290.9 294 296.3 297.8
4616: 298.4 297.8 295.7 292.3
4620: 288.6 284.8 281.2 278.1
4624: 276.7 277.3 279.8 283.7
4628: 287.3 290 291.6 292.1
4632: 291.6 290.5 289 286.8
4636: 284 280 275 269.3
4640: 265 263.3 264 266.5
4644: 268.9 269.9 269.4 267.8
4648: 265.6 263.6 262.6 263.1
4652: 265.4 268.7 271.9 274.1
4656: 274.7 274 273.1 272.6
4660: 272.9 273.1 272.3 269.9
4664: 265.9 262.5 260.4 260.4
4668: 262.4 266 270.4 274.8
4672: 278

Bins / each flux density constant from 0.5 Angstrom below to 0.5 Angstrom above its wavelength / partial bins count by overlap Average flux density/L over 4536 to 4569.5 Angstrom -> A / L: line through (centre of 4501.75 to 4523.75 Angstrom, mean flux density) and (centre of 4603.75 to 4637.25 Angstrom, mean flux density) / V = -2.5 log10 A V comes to 0.04 mag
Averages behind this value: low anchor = 280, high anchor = 286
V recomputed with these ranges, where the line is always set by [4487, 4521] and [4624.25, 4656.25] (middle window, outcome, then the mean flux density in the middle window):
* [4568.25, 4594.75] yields 0.01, 271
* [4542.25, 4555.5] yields 0.02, 268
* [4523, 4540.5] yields 0.06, 259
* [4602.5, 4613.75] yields -0.02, 280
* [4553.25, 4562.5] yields -0.01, 276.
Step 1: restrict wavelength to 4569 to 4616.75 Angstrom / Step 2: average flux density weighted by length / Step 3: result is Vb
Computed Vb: 275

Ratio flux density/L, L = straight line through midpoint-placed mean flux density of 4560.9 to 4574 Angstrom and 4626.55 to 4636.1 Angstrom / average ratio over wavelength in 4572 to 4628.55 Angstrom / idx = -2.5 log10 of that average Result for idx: 0.03 mag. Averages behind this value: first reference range 279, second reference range 289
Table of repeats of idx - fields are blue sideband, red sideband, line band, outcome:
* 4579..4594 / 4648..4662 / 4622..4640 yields -0.053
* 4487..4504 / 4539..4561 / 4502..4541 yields -0.019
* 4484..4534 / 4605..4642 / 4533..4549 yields 0.037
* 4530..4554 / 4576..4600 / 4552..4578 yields -0.042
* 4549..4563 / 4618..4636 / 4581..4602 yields 0.048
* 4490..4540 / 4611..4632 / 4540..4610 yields 0.031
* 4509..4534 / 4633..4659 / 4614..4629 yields -0.063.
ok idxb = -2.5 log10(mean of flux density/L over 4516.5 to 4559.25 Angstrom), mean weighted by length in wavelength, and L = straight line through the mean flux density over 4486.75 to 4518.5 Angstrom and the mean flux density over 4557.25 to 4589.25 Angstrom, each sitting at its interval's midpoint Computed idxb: 0.03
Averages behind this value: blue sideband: 272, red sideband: 276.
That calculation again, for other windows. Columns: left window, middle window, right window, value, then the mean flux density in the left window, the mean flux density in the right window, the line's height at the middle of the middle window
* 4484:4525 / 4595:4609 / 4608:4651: 0.028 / 271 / 281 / 279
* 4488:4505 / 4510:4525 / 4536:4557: -0.054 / 265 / 267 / 265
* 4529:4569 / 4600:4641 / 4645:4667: -0.056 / 269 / 269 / 269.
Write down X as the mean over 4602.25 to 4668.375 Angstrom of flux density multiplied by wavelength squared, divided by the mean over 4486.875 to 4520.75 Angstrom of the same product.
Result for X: 1.08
